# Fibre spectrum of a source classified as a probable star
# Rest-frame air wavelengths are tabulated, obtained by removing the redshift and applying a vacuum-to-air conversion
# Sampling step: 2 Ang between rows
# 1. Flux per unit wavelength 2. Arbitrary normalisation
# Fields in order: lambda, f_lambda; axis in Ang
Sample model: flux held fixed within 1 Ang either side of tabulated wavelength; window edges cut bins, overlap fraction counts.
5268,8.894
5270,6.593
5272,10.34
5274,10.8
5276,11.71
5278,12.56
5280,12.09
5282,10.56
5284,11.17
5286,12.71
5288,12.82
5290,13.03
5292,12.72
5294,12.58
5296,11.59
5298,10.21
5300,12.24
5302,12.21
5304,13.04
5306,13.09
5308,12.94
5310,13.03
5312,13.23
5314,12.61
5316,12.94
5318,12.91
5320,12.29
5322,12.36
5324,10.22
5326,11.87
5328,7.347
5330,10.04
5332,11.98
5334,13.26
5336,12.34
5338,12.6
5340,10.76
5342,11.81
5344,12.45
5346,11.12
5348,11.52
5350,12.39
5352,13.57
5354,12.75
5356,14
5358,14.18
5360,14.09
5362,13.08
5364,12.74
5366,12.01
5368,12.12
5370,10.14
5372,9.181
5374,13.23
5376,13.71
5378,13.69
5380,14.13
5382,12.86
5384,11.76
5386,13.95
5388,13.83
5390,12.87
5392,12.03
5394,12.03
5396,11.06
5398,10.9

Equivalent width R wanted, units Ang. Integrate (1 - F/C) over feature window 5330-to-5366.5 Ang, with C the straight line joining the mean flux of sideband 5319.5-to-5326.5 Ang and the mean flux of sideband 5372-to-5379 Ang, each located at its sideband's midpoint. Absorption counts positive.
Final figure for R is -0.8 Ang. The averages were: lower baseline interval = 11.6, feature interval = 12.5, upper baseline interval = 12.9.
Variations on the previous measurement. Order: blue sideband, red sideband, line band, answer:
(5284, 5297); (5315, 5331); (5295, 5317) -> -1.1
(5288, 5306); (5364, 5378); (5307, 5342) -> 0.7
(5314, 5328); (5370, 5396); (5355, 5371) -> -0.6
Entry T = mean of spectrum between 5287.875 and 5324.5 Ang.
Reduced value 12.4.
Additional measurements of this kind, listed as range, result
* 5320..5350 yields 11.5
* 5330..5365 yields 12.6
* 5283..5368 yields 12.3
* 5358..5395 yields 12.7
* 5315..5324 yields 12.4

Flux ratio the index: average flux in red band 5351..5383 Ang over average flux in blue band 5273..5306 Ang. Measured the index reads 1.07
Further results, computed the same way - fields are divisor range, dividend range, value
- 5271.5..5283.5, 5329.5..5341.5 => 1.05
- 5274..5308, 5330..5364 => 1.03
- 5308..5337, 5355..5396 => 1.07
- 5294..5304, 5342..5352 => 1.02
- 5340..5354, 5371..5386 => 1.05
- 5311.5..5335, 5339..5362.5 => 1.08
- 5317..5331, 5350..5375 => 1.14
